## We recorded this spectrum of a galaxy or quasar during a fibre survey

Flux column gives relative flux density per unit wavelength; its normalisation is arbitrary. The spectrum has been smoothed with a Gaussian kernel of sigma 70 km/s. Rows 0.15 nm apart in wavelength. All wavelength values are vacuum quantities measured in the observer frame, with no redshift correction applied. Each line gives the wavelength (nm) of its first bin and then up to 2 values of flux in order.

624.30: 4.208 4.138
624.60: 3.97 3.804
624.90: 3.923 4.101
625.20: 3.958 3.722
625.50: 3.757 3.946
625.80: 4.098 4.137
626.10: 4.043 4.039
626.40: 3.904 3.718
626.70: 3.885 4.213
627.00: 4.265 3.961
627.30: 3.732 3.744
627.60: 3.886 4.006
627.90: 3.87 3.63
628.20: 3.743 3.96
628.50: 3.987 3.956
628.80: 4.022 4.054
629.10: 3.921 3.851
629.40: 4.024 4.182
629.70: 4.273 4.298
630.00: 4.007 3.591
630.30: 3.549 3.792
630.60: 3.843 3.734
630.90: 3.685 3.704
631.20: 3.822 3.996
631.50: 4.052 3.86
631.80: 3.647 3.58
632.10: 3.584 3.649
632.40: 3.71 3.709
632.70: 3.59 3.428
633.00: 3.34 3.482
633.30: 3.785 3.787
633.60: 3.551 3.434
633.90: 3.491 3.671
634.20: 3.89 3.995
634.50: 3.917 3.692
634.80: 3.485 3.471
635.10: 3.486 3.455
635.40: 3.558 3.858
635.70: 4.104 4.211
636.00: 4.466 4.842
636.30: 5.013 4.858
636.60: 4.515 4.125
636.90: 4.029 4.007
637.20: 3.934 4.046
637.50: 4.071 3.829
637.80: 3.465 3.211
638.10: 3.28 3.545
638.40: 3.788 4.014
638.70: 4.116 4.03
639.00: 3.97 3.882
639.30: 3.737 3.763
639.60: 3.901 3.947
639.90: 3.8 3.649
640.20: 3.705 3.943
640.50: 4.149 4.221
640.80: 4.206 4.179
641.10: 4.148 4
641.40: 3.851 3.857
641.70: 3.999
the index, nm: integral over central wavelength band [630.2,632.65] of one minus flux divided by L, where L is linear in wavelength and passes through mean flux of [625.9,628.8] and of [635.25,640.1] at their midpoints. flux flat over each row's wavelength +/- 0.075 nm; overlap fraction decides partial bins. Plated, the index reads 0.13 nm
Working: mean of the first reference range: 3.93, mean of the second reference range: 3.98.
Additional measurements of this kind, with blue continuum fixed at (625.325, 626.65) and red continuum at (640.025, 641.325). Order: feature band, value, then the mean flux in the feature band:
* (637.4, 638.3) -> 0.098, 3.58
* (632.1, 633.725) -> 0.158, 3.6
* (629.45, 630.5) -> 0.001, 3.96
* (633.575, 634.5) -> 0.068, 3.7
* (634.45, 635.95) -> 0.100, 3.73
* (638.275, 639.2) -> 0.018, 3.95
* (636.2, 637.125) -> -0.098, 4.44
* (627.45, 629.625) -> 0.014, 3.93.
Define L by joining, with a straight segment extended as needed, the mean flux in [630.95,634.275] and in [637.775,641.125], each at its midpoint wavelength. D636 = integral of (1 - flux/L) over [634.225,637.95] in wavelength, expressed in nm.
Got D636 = -0.23 nm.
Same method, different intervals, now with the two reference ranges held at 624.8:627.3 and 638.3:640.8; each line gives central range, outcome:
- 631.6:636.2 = 0.249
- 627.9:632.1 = 0.085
